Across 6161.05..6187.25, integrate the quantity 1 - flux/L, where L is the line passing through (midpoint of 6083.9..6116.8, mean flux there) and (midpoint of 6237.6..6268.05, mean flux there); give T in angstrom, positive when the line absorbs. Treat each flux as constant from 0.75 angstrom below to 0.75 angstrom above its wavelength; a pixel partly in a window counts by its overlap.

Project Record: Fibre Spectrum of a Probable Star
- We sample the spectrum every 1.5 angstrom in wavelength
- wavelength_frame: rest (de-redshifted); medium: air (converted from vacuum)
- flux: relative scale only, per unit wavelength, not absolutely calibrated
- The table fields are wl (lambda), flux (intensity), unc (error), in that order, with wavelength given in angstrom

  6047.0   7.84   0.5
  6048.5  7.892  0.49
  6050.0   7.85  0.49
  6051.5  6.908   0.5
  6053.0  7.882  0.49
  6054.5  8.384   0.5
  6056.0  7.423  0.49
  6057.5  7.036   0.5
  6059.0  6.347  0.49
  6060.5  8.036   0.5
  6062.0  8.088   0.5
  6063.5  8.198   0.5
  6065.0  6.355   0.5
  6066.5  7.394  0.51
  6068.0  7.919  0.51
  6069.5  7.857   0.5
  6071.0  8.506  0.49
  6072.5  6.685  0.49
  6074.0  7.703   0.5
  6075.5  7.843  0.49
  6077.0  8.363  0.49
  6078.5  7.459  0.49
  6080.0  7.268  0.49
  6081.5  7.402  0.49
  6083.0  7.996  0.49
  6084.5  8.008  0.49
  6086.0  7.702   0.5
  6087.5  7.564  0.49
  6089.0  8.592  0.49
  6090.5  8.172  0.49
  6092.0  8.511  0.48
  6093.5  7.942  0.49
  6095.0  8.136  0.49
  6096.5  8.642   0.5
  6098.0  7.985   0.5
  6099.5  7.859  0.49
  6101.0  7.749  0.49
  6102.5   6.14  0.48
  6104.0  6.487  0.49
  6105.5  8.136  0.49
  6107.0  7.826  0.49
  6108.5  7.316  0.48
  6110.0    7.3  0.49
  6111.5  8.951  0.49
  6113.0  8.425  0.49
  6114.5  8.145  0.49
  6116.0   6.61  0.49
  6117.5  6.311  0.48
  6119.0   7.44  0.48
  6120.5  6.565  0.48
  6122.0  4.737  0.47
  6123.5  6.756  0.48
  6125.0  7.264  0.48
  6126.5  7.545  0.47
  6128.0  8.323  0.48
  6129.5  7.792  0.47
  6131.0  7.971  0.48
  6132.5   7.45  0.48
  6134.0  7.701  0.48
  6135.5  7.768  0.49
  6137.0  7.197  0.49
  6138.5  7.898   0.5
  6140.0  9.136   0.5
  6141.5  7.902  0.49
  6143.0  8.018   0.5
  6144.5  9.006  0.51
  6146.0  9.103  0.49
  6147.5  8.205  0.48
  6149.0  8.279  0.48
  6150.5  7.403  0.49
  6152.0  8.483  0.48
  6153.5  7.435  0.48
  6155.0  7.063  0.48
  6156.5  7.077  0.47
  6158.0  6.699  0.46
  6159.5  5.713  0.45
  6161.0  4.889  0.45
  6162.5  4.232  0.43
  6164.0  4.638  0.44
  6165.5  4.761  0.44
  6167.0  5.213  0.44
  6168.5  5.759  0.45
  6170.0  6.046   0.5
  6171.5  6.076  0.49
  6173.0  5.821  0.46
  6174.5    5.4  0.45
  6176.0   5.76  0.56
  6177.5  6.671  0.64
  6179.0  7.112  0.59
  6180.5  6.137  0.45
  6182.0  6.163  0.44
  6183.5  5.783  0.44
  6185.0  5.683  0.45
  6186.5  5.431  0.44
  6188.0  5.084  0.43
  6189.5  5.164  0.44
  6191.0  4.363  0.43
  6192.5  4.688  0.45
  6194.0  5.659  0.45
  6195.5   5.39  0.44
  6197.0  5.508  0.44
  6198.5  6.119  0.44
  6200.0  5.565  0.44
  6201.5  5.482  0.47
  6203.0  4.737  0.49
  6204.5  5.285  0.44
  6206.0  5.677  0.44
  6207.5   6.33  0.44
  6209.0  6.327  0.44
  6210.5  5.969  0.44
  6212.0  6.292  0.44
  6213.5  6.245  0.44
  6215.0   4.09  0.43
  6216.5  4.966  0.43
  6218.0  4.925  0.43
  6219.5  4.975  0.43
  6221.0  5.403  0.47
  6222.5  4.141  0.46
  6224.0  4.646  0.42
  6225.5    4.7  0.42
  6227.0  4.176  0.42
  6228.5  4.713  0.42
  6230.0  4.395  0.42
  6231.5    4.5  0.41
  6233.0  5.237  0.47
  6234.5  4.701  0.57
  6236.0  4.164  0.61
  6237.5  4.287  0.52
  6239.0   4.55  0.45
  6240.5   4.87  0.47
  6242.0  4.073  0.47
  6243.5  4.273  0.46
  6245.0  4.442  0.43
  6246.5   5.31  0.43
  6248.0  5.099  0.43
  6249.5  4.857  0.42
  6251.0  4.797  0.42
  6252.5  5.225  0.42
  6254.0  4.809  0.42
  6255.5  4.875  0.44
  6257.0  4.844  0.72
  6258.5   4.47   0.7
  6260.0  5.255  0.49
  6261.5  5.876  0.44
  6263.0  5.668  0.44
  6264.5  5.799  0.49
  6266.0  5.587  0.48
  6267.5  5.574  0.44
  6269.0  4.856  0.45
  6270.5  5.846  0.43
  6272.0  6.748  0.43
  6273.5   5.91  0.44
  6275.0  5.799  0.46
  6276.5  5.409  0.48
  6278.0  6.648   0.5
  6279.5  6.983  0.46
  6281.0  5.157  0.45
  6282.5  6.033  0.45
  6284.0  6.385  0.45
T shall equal 3.2 angstrom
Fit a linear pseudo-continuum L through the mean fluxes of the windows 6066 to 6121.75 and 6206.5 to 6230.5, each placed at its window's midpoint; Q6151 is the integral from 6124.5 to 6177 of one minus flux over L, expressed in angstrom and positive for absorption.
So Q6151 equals -3.6 angstrom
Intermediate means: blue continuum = 7.68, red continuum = 5.16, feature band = 7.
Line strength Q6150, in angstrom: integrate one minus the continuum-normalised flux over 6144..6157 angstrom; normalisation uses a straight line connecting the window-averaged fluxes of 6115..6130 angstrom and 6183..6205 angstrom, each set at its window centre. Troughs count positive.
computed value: -3.5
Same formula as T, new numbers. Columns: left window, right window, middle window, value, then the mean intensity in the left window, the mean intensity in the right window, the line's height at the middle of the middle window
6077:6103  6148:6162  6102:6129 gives 0.9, 7.86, 6.98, 7.51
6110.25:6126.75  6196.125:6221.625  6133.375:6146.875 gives -2.9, 7.15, 5.52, 6.76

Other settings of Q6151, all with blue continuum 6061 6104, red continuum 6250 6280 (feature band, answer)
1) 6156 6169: 2.7 angstrom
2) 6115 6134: 0.4 angstrom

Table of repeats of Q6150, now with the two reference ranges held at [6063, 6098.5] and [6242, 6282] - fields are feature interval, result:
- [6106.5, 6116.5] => -0.55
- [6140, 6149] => -1.96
